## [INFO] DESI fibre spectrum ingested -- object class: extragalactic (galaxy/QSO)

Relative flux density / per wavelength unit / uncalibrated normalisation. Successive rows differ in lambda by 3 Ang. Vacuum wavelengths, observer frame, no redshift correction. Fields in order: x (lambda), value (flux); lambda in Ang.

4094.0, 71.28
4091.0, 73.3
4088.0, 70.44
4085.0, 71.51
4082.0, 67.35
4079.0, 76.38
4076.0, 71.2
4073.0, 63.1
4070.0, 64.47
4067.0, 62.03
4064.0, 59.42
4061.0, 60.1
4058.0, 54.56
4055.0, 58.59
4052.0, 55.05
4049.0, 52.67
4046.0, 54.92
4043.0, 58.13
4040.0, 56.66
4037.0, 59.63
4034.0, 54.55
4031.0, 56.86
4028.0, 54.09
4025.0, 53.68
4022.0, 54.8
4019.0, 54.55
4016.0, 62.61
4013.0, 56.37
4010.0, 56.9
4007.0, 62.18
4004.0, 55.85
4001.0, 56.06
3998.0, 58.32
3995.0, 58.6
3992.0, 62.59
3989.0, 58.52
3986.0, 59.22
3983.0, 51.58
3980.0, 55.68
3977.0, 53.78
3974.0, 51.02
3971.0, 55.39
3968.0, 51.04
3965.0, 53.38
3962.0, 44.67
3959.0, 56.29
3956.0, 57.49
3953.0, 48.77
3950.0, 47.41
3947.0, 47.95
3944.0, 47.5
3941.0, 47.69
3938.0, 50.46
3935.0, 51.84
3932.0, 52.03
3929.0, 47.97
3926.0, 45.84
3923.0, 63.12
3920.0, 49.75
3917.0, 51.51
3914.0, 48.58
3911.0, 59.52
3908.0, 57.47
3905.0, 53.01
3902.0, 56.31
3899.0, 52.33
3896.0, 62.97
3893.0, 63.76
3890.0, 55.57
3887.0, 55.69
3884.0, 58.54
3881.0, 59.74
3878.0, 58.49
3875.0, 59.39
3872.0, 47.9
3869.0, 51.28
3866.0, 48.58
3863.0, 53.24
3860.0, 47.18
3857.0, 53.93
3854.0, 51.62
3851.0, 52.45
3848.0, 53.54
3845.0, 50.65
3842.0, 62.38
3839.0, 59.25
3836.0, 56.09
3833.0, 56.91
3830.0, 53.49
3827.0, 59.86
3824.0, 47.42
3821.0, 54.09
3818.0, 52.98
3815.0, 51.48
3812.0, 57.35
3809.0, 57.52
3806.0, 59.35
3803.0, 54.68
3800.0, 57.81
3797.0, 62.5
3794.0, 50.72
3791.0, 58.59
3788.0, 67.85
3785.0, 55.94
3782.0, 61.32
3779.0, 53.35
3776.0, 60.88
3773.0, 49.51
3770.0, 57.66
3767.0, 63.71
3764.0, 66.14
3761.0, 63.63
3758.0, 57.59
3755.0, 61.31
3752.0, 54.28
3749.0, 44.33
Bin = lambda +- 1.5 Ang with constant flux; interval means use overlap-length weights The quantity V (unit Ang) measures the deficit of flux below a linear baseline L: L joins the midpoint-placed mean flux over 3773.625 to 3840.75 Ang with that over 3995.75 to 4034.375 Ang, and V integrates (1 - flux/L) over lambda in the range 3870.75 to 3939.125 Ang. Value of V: 2.2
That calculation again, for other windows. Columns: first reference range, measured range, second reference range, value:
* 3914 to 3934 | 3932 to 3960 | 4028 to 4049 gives 1.0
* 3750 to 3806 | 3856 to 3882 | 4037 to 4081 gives 2.7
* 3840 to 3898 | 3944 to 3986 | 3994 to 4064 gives 3.1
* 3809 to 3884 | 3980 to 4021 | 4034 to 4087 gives 1.1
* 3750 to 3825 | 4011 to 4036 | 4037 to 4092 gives 2.3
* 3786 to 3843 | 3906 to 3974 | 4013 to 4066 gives 6.1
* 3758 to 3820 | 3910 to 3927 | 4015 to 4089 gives 1.7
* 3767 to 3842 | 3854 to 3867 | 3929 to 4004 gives 1.1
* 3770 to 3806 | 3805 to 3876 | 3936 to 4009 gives 3.2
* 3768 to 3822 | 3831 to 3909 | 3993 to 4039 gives 2.3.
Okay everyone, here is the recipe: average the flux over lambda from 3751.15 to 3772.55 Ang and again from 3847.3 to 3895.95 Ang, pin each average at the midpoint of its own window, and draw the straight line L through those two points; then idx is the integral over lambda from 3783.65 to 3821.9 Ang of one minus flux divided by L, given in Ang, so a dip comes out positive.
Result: 0.77 Ang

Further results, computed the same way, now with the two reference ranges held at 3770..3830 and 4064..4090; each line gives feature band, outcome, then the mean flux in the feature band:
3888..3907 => 1.0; 57.3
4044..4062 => 3.0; 55.9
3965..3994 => 3.9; 55.4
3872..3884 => 0.4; 57.7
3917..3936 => 3.1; 51.7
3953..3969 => 2.7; 52.3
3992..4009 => 1.6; 58.6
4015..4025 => 1.4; 56.5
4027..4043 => 2.3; 56.6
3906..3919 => 1.5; 54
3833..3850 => 0.5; 56.3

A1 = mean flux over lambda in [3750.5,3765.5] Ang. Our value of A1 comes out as 60.6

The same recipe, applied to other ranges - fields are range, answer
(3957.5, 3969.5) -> 51.3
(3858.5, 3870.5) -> 50.1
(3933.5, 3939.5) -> 51.1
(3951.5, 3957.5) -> 53.1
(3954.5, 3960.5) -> 56.9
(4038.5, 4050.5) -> 55.6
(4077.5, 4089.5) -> 71.4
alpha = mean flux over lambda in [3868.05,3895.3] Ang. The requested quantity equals 57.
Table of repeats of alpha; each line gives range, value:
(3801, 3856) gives 55.1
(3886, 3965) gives 52.9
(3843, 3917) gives 54.6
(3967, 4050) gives 56.3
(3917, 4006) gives 53.1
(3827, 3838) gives 56.3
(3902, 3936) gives 53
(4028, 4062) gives 56.4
